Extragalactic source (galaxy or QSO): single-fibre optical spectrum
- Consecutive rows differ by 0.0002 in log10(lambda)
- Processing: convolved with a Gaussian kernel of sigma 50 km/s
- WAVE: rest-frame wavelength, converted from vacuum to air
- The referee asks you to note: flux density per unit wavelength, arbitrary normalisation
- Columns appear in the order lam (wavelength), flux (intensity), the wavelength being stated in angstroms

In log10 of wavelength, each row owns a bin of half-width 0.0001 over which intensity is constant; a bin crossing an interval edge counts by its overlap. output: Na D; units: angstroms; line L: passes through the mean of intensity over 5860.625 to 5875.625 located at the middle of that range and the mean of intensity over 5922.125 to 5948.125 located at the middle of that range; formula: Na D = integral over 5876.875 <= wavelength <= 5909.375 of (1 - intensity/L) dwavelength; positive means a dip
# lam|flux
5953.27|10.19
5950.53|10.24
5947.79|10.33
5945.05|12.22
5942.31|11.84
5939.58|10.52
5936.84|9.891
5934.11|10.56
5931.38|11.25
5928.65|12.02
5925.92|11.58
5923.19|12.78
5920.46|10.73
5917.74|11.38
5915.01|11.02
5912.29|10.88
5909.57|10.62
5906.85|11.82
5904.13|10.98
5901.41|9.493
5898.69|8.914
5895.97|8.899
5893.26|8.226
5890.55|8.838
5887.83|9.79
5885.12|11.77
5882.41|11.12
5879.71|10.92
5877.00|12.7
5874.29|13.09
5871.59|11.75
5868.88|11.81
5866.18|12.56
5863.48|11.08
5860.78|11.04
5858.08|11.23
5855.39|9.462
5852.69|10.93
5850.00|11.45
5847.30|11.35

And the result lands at 4.2 angstroms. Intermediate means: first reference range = 12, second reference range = 11.3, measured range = 10.2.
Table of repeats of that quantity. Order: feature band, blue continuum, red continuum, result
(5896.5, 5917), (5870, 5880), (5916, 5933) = 2.3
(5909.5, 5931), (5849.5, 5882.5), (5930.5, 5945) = -0.7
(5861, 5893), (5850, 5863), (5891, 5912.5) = -2.8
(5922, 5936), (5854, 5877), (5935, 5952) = -0.8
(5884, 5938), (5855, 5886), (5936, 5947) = 3.6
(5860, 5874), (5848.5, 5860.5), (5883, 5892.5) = -1.7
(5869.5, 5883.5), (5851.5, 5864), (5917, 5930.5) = -1.2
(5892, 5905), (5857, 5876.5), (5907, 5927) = 2.5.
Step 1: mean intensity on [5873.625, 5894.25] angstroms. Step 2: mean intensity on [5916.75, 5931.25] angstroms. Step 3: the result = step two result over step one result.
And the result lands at 1.08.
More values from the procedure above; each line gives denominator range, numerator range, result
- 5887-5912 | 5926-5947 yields 1.14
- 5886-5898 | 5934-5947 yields 1.22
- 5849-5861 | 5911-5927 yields 1.06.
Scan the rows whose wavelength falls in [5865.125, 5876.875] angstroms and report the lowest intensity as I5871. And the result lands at 11.75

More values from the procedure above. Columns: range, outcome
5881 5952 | 8.226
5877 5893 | 8.838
